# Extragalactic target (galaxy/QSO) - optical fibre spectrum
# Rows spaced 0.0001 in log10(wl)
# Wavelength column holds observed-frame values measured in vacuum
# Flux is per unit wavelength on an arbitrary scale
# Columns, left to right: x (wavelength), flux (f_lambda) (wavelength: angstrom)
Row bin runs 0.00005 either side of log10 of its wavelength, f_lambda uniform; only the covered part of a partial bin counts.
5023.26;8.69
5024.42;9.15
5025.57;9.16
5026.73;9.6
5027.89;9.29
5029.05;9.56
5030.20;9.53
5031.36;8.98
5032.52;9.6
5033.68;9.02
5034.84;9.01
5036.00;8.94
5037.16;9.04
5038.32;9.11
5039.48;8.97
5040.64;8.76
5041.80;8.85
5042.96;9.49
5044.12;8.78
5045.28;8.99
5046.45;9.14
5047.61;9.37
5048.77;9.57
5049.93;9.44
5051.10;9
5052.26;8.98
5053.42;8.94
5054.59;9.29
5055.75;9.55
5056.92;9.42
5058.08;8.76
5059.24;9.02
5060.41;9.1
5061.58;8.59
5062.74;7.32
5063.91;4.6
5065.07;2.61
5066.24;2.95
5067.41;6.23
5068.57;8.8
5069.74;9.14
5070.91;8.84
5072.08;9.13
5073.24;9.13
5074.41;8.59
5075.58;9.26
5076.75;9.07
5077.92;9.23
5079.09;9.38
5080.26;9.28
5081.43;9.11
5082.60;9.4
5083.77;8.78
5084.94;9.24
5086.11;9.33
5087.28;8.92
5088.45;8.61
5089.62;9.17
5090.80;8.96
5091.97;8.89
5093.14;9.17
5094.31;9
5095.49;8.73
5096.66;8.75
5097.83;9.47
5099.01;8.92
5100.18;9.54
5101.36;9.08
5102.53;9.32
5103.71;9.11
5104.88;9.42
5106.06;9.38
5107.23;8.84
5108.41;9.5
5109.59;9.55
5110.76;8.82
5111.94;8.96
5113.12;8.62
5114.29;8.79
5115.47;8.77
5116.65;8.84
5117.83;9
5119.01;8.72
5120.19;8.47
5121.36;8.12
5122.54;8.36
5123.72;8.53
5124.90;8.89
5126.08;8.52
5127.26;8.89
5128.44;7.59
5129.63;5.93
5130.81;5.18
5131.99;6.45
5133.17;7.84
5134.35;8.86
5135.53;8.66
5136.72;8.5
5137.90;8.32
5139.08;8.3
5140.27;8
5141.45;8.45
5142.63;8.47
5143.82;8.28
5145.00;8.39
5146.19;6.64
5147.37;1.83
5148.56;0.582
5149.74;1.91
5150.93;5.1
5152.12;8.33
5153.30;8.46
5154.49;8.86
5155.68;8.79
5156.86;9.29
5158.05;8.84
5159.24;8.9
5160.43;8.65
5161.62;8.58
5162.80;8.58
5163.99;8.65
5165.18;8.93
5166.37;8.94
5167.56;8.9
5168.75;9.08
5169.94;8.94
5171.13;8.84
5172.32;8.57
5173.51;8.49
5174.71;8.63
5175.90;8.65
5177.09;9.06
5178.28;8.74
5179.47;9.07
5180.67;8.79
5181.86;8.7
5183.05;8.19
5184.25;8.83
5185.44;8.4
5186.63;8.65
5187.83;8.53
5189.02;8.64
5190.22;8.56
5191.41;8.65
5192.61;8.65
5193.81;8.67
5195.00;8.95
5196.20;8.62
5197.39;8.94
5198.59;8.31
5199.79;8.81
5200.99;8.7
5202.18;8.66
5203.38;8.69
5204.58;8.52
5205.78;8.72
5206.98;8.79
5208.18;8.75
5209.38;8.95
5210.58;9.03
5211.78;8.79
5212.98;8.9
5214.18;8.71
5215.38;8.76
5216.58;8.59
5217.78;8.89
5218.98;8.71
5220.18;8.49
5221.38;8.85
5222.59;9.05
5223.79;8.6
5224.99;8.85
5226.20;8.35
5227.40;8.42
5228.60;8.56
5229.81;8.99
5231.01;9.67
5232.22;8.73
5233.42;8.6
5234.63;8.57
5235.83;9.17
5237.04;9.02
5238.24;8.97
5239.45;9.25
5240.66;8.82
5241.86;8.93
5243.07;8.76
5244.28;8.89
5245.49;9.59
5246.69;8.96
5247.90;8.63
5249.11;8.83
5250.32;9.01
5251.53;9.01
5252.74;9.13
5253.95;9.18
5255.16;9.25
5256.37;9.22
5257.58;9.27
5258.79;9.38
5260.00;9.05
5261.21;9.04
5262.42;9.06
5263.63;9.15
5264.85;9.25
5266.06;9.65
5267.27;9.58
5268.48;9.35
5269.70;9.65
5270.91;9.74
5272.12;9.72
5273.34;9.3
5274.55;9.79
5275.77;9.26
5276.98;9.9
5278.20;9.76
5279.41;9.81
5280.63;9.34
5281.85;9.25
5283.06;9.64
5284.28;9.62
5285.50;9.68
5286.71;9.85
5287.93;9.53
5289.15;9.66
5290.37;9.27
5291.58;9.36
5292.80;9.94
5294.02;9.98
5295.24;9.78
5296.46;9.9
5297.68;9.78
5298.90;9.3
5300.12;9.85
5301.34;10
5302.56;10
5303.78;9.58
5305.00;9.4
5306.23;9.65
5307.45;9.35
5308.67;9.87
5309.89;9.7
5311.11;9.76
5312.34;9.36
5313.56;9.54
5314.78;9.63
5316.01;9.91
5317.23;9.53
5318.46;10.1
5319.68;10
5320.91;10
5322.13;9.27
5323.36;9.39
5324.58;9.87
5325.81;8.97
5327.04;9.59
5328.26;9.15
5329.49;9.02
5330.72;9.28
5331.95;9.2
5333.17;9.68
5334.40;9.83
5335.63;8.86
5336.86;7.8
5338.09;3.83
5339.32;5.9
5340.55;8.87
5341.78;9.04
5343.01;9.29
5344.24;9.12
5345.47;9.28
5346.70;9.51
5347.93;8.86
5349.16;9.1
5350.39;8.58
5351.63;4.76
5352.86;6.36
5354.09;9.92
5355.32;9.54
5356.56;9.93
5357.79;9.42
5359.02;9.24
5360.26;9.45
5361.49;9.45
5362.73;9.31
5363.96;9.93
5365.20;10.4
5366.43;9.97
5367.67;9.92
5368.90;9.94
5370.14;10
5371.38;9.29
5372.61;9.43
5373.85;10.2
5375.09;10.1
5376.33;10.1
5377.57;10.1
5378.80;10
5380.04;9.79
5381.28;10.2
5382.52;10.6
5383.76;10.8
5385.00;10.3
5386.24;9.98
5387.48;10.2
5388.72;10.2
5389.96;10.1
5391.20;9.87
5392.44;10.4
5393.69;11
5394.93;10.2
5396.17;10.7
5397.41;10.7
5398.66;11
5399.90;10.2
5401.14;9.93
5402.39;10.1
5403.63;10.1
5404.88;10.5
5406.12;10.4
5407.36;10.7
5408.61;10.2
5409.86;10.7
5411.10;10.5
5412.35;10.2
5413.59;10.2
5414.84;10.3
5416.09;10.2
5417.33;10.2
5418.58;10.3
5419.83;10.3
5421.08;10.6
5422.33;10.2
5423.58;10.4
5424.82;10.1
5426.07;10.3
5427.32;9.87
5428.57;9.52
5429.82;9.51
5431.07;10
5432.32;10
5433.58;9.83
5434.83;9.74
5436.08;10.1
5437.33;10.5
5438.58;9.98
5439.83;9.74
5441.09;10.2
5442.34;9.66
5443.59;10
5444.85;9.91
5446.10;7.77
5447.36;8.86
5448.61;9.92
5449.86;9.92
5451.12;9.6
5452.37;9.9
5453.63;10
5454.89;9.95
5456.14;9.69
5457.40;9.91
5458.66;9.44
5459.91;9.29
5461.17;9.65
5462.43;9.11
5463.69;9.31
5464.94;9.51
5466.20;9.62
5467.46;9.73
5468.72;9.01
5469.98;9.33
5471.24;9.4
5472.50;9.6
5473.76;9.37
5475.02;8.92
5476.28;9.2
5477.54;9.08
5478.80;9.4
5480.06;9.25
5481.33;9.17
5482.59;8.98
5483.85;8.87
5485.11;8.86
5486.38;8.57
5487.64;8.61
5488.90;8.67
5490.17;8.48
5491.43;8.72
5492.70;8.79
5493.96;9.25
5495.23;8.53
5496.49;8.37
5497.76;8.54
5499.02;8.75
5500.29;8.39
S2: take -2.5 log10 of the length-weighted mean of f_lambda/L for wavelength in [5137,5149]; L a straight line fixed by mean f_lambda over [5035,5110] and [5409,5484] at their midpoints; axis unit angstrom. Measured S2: 0.29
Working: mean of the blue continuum 8.76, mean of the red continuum 9.74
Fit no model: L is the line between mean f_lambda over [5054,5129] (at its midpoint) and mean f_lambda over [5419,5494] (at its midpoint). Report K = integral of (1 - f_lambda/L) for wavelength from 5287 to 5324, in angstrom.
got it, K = -2.1 angstrom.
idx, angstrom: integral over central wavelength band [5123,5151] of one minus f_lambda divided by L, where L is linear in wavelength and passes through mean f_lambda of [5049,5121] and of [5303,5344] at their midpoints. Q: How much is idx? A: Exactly 5.6 angstrom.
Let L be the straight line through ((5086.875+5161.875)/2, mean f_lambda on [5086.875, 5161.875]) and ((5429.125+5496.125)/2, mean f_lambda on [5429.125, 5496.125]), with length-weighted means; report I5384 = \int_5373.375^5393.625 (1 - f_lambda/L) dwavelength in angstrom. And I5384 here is -2.4 angstrom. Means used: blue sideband 8.19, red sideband 9.4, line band 10.2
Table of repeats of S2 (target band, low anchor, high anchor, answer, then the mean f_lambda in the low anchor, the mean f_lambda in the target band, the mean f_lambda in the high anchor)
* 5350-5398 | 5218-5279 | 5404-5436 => 0.016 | 9.1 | 9.76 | 10.2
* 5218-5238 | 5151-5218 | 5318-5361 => -0.006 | 8.7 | 8.8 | 8.86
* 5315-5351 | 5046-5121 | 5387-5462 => 0.081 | 8.73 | 9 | 10.1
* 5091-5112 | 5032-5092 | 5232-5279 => -0.044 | 8.66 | 9.14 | 9.2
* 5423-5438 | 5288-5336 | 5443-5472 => -0.052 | 9.6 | 9.99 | 9.51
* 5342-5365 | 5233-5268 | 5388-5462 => 0.079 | 9.08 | 8.98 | 10.1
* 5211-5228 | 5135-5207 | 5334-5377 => -0.038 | 8.21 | 8.72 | 8.98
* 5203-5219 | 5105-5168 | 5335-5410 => -0.035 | 8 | 8.77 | 9.56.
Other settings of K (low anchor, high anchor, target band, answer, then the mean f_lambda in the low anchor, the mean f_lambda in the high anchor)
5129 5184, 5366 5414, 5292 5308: -0.7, 7.88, 10.2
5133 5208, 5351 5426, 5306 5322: -0.6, 8.23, 9.99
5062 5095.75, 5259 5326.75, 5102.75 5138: 0.4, 8.31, 9.59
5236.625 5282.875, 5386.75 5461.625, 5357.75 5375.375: 0.1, 9.26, 10.1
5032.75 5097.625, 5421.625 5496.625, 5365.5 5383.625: -1.4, 8.68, 9.46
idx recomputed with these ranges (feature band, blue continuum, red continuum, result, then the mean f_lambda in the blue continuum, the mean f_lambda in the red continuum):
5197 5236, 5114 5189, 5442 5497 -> -2.1 angstrom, 8.07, 9.25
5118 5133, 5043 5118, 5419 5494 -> 1.7 angstrom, 8.75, 9.52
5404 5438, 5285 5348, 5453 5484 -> -3.0 angstrom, 9.33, 9.4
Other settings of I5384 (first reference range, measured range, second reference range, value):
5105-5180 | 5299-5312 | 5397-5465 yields -0.7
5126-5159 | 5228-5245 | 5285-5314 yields -0.4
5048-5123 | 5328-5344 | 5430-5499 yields 1.2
